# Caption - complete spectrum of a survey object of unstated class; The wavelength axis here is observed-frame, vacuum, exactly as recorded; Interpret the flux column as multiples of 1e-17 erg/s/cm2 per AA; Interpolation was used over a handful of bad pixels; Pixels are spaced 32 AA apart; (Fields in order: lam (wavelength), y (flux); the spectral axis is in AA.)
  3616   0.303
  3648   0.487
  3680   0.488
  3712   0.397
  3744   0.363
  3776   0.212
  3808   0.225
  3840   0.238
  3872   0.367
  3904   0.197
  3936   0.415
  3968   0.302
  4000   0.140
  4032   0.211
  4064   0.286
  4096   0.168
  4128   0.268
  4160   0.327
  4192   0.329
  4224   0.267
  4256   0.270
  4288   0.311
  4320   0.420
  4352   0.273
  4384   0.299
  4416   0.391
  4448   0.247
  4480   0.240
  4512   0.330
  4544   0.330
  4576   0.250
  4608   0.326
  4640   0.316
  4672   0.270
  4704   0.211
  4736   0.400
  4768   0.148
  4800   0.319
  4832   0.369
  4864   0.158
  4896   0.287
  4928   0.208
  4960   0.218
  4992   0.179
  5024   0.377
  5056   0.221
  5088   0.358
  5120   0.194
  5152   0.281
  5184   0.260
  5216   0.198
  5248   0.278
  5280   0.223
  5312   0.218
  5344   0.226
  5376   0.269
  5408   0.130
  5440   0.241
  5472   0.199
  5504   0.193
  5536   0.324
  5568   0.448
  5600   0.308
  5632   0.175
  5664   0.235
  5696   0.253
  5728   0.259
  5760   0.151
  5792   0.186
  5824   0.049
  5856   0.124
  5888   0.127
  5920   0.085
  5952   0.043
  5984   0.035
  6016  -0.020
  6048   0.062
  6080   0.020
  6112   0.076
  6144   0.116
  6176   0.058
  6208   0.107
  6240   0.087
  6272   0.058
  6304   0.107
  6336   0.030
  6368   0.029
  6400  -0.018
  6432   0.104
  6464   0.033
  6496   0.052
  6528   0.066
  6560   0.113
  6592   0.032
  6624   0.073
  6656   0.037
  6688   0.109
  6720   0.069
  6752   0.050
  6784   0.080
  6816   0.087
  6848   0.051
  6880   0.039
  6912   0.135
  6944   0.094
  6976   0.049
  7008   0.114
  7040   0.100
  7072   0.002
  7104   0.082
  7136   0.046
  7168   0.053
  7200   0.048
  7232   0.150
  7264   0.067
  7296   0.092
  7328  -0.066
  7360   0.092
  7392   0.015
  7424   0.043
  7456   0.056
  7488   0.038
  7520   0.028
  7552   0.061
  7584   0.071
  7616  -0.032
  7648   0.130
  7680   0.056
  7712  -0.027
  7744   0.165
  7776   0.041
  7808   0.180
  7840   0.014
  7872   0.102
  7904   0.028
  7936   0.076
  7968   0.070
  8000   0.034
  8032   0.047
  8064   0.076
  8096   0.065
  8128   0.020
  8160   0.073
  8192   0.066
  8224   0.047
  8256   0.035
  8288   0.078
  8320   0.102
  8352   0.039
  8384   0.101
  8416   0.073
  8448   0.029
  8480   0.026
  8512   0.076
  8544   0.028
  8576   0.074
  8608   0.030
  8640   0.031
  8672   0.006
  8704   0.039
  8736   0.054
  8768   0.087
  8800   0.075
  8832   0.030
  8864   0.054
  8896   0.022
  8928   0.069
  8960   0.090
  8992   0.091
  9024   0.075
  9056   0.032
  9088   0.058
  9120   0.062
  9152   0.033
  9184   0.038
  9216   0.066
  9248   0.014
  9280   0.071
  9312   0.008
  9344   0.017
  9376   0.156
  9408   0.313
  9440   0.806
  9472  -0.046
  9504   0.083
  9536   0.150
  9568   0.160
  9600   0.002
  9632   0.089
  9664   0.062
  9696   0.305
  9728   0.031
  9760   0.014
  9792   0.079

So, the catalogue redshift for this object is 1.528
